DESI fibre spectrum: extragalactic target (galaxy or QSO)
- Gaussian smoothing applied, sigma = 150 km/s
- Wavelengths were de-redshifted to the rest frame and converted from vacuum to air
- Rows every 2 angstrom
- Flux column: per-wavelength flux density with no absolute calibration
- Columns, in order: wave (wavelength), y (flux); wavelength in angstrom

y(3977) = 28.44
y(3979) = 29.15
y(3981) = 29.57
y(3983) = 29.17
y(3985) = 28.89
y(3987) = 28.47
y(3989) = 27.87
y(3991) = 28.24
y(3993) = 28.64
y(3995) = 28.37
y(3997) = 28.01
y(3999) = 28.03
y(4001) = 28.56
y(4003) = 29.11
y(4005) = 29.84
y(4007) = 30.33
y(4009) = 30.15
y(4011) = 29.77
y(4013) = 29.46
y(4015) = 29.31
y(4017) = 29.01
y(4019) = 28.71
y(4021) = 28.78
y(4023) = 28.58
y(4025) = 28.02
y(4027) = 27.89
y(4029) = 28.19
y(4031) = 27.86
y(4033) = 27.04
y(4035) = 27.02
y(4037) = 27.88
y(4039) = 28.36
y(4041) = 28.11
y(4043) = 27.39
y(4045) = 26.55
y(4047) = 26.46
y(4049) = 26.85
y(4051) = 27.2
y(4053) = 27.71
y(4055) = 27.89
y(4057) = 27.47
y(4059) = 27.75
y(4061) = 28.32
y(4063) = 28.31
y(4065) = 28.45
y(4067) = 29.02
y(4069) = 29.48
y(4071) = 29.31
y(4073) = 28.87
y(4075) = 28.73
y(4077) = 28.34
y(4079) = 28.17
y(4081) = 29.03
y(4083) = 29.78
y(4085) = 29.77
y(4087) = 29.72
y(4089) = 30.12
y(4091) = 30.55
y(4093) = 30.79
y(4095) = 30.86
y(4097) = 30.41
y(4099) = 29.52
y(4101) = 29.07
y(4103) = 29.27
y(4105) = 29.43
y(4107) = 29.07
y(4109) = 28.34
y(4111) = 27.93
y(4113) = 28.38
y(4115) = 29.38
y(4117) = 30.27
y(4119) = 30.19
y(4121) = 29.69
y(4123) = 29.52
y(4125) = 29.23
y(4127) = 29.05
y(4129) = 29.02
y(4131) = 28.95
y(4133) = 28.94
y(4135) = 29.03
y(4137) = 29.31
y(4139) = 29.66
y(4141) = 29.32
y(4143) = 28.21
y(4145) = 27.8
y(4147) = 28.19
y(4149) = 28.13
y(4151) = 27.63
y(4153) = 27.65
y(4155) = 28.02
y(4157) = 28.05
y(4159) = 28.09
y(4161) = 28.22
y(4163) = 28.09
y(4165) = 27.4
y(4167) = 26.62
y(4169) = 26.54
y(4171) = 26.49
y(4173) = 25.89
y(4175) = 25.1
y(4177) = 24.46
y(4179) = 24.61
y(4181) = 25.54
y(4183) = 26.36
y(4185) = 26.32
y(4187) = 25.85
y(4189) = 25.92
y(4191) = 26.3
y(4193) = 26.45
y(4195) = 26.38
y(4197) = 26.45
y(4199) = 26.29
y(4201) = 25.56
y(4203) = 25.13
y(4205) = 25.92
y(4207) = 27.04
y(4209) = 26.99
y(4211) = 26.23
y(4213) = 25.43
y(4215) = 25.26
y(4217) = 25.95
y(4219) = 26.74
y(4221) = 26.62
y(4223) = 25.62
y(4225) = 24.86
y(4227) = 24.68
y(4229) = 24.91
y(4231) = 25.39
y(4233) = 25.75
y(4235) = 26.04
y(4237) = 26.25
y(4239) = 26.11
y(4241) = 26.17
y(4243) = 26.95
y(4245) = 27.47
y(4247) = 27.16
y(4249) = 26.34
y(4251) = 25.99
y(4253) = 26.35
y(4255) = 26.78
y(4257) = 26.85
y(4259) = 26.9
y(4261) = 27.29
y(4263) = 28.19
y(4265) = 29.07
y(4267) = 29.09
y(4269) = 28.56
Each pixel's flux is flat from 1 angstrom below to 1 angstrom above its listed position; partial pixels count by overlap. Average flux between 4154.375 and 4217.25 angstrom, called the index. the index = 26.3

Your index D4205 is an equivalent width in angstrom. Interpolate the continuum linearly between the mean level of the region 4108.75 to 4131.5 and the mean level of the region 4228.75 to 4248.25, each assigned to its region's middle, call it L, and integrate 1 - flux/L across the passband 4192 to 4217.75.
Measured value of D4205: 1.0 angstrom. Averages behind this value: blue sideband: 29.2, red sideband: 26.3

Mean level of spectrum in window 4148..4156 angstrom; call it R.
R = 27.9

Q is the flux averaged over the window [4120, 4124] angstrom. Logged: 29.6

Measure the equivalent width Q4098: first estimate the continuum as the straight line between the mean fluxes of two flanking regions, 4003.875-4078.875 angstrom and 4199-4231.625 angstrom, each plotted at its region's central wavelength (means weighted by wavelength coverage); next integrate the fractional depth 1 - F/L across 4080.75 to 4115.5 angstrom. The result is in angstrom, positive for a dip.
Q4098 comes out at -2.6 angstrom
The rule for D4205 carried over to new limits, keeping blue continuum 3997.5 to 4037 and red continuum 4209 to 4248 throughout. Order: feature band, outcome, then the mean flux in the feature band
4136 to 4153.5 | -0.90 angstrom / 28.5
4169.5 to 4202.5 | 0.83 angstrom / 25.9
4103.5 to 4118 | -0.78 angstrom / 29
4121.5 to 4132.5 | -0.76 angstrom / 29.2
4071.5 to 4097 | -1.61 angstrom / 29.6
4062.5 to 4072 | -0.30 angstrom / 28.9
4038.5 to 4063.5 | 0.64 angstrom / 27.5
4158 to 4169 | -0.31 angstrom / 27.6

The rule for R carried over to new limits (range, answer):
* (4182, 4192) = 26.1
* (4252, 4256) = 26.6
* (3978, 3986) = 29.2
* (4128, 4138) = 29.1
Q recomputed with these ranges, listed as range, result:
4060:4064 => 28.3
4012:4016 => 29.4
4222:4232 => 25.1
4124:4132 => 29.1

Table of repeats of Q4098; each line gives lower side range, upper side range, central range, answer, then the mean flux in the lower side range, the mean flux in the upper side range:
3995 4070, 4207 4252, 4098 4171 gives -3.96 angstrom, 28.3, 26.1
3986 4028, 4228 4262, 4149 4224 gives 1.55 angstrom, 28.8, 26.4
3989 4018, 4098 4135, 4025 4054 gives 1.58 angstrom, 29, 29.2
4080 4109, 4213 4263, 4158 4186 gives 1.45 angstrom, 29.8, 26.2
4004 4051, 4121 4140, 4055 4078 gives 0.10 angstrom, 28.3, 29.2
